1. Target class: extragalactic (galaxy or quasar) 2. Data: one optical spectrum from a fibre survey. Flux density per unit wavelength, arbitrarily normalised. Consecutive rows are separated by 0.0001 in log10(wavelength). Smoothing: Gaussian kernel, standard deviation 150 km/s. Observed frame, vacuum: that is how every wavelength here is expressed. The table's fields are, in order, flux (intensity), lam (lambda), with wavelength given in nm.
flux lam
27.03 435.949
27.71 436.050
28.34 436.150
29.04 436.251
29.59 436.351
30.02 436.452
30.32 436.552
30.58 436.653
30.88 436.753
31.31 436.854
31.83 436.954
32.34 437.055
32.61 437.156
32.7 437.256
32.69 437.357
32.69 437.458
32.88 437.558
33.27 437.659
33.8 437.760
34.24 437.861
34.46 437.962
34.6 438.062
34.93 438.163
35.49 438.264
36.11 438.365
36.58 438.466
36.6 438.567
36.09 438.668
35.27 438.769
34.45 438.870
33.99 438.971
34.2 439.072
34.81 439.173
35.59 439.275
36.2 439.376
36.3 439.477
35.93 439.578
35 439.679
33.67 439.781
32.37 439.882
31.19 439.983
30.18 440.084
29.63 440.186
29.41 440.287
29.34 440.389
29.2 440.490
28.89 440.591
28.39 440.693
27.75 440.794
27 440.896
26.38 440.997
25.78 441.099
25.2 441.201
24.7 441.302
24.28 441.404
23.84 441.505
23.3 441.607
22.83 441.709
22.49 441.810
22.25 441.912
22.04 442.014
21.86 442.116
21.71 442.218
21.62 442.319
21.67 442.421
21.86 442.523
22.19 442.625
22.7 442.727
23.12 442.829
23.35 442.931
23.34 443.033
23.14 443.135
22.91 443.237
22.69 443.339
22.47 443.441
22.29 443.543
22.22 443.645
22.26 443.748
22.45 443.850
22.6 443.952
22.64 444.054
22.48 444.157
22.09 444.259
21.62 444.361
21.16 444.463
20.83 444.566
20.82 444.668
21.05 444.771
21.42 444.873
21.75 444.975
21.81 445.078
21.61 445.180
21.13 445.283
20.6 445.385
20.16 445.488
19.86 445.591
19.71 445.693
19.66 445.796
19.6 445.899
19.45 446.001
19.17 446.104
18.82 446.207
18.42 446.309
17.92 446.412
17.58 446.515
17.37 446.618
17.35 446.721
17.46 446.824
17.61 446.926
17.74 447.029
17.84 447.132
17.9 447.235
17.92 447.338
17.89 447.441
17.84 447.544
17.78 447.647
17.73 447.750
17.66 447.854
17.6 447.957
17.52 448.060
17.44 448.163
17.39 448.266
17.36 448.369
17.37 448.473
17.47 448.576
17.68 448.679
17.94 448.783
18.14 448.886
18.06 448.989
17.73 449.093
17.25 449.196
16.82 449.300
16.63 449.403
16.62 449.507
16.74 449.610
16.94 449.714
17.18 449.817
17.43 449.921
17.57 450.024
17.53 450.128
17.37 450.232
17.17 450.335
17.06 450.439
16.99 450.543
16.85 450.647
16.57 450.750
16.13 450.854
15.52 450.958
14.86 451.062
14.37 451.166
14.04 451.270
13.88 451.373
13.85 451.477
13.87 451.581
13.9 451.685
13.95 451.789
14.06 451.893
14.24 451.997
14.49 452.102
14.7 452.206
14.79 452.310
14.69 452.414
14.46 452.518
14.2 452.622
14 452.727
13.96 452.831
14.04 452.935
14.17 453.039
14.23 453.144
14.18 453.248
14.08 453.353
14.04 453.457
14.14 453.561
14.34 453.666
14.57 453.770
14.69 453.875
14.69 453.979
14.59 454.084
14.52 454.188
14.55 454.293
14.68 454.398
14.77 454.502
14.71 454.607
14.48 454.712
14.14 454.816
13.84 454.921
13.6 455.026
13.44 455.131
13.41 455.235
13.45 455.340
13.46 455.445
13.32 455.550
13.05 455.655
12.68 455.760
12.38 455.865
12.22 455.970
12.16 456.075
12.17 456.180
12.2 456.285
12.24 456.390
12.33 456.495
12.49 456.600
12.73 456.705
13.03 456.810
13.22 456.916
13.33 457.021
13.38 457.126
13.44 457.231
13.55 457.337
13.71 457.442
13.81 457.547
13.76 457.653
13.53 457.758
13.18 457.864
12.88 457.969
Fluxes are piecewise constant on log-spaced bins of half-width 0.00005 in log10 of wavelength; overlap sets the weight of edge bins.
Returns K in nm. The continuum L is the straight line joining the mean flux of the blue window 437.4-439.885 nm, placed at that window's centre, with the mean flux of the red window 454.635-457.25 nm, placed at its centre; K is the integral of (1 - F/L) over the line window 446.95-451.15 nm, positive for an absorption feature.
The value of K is 0.85 nm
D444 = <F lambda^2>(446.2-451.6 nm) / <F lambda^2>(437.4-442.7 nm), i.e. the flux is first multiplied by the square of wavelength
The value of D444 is 0.6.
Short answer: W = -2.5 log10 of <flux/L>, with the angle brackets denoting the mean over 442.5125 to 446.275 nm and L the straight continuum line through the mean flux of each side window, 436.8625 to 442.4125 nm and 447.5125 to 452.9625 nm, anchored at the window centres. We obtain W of 0.121 mag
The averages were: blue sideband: 30.5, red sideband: 16.2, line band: 21.5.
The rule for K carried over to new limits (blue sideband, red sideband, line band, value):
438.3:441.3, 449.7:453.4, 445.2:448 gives 0.47 nm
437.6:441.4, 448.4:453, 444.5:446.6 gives 0.30 nm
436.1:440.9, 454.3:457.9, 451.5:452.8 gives 0.25 nm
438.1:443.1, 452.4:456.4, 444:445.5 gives 0.17 nm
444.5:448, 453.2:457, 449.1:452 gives 0.08 nm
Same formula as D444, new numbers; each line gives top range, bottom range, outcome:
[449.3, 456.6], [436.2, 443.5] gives 0.53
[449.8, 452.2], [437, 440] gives 0.48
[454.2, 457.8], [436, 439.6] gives 0.43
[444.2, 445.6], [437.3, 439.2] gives 0.63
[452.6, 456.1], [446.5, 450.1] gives 0.82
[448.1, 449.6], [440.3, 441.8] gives 0.69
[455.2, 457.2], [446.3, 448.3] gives 0.75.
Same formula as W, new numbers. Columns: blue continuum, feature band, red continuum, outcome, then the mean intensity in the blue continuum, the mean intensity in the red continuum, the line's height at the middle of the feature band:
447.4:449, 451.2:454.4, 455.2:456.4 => 0.028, 17.7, 12.7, 14.7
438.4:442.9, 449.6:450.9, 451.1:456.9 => 0.055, 28.6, 13.8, 18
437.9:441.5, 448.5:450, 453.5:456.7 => 0.183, 31.9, 13.6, 20.5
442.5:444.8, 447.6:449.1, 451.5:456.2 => 0.048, 22.3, 14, 18.5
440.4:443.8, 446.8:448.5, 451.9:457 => 0.098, 23.9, 13.8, 19.3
